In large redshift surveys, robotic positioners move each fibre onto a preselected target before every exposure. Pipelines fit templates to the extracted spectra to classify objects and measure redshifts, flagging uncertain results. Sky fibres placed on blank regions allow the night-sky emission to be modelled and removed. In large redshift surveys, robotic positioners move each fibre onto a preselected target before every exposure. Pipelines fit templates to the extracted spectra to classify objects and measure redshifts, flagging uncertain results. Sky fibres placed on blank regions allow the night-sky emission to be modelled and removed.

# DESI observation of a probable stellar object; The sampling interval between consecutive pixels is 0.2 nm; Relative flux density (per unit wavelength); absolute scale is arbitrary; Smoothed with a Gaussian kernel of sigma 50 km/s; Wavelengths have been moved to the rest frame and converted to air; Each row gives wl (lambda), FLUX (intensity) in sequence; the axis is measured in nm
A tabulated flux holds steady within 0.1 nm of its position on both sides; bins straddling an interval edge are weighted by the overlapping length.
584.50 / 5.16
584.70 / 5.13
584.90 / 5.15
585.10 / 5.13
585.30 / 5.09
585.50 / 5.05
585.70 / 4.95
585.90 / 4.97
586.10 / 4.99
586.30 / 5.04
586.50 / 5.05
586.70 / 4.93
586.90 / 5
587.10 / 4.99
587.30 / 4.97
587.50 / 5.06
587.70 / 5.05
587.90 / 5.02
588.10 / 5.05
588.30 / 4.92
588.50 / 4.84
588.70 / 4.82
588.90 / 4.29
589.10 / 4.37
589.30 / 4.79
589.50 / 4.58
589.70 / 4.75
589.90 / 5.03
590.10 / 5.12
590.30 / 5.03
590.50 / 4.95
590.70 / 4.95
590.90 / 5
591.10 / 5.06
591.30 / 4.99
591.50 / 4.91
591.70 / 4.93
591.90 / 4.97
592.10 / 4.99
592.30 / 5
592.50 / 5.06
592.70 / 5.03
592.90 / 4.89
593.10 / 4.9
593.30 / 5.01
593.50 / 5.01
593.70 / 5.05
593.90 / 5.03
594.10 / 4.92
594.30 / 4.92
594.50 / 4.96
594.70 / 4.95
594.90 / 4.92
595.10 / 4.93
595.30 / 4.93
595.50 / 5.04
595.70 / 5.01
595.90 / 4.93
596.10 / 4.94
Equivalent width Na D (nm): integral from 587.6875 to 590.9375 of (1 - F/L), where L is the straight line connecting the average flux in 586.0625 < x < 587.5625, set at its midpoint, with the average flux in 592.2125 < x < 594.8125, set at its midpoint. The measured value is 0.09 nm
